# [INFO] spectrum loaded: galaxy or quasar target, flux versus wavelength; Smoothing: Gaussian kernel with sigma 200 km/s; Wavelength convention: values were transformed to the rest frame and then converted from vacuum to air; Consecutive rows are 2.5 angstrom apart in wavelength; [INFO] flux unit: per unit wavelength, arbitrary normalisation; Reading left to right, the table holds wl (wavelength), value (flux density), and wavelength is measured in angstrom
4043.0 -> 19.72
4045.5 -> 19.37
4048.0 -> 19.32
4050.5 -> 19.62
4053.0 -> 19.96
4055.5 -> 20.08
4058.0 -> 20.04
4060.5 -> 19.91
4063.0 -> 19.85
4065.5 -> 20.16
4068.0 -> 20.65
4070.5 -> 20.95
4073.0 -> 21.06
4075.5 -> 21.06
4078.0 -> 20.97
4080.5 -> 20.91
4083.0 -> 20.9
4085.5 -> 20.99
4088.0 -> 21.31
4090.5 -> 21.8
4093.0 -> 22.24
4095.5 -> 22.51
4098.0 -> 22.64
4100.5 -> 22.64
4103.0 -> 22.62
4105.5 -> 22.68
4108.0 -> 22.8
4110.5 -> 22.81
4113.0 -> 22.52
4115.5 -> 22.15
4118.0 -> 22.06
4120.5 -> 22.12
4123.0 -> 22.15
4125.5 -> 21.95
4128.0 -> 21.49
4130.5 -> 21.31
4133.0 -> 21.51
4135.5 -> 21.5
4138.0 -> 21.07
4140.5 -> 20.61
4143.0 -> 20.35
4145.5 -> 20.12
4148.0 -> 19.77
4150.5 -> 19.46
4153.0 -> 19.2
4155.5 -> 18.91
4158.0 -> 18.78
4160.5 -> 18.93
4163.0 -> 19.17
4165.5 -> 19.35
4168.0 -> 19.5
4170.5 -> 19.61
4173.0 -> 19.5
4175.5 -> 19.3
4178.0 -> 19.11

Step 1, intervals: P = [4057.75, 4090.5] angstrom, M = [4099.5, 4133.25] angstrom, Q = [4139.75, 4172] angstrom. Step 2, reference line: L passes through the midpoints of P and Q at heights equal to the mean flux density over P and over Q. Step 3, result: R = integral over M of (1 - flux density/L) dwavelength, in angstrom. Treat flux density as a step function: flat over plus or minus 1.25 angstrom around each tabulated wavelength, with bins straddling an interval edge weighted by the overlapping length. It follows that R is -3.56 angstrom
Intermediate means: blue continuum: 20.7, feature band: 22.2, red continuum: 19.5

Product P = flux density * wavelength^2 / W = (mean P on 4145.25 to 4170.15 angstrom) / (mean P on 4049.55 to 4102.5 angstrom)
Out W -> 0.96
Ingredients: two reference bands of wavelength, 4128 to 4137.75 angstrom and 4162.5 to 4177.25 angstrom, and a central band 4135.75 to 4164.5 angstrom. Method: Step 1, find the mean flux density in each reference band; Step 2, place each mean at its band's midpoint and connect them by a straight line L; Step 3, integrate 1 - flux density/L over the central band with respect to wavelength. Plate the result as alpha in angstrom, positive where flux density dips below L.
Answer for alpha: 1.1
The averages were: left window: 21.4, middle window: 19.7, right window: 19.4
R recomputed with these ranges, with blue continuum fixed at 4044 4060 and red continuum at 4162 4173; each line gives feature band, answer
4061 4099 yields -2.9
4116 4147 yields -2.9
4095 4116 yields -3.2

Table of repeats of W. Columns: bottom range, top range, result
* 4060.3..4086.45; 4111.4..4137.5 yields 1.08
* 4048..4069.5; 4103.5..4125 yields 1.15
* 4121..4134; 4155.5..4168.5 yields 0.89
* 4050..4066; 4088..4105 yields 1.14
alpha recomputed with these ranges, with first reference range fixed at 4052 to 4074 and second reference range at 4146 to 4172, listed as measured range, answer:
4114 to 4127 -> -1.6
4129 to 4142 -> -1.1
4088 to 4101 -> -1.5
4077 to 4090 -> -0.6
